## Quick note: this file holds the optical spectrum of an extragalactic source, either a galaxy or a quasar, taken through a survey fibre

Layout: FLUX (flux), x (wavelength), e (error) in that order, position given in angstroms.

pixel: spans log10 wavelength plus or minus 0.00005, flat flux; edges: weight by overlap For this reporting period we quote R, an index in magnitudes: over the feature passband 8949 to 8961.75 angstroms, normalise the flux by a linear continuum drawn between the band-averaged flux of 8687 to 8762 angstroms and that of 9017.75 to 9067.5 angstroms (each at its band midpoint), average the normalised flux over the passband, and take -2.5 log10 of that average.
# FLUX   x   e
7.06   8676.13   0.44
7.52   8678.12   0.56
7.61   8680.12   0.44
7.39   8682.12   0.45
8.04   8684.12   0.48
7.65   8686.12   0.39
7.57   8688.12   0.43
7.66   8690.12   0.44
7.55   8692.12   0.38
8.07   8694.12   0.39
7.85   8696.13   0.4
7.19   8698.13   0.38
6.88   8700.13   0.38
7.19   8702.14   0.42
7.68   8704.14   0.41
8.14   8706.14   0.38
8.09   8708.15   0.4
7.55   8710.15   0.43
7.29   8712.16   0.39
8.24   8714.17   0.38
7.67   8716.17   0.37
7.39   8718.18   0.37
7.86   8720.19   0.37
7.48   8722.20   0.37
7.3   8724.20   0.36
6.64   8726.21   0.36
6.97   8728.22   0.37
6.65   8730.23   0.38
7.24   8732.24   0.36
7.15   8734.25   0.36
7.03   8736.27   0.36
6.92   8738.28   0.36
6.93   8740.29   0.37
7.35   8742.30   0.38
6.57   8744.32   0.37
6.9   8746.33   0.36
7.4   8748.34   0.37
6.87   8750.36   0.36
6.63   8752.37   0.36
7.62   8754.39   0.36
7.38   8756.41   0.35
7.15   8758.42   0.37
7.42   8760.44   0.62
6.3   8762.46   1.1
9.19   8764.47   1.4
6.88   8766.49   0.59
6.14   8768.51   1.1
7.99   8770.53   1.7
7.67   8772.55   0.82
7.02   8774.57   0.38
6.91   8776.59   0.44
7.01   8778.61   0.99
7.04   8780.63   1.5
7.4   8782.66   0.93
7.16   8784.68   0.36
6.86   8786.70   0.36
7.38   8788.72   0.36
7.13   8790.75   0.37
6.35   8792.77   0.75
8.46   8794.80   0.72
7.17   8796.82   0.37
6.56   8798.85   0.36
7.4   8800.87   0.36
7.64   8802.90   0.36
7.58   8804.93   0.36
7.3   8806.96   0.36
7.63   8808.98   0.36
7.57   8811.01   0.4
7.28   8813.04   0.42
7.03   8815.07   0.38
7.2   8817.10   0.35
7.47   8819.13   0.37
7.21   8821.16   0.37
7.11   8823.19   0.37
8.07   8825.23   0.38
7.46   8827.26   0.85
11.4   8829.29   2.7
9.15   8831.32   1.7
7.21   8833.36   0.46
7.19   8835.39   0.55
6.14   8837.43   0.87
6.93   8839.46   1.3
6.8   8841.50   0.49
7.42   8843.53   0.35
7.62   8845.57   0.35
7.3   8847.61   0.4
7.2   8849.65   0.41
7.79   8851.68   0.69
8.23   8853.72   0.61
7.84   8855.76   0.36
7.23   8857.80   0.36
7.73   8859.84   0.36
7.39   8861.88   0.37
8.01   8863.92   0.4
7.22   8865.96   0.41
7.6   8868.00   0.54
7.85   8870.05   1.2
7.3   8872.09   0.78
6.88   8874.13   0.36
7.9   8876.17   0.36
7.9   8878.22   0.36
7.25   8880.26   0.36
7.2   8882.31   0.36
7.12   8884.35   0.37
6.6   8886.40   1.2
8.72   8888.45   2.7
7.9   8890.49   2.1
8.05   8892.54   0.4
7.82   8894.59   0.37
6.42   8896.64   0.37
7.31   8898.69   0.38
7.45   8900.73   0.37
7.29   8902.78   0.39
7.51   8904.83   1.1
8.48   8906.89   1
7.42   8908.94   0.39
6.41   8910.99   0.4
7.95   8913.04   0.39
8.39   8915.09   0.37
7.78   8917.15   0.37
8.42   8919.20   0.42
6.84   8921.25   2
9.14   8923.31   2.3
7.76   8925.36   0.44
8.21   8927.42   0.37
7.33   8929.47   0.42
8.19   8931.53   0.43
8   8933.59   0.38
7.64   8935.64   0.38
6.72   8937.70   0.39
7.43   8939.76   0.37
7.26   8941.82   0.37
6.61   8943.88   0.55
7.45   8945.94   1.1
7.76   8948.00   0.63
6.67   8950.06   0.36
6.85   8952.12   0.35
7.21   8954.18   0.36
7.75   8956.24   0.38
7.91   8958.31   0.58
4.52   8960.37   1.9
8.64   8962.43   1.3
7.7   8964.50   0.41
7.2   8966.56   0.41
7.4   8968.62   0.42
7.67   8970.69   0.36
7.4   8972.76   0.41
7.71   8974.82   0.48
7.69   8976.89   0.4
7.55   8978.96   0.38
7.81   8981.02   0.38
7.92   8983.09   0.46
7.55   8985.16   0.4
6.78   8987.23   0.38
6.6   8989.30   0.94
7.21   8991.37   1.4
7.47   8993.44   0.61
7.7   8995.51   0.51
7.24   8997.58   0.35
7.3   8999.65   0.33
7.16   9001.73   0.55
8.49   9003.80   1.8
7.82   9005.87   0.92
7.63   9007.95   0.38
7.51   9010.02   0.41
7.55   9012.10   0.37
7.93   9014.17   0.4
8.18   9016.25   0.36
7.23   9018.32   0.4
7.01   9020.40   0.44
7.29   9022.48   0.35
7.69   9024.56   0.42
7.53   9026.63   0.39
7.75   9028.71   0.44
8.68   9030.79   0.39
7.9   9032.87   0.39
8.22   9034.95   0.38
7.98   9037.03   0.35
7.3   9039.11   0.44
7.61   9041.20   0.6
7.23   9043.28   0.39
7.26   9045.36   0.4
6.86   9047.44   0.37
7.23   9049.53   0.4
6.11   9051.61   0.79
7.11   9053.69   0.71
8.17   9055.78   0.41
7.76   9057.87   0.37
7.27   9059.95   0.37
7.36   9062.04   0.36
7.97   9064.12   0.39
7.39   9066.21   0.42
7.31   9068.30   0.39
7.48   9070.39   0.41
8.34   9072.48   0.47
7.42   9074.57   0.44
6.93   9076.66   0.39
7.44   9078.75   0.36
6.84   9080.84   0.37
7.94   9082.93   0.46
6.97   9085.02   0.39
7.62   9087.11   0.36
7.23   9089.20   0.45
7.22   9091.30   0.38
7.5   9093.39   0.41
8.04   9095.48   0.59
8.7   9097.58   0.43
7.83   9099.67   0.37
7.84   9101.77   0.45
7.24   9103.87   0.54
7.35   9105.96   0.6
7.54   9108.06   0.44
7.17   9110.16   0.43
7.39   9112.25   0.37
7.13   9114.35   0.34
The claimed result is 0.088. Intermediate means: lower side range 7.33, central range 6.87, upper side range 7.5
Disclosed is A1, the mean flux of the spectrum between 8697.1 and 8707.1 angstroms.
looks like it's 7.42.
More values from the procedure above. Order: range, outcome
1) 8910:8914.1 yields 7.21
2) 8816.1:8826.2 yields 7.41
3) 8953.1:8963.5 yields 7.2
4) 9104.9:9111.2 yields 7.35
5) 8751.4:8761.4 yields 7.24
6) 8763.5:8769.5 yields 7.39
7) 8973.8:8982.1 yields 7.69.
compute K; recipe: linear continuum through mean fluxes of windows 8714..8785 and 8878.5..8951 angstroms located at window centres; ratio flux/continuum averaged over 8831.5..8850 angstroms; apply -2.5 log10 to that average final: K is 0.03 mag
